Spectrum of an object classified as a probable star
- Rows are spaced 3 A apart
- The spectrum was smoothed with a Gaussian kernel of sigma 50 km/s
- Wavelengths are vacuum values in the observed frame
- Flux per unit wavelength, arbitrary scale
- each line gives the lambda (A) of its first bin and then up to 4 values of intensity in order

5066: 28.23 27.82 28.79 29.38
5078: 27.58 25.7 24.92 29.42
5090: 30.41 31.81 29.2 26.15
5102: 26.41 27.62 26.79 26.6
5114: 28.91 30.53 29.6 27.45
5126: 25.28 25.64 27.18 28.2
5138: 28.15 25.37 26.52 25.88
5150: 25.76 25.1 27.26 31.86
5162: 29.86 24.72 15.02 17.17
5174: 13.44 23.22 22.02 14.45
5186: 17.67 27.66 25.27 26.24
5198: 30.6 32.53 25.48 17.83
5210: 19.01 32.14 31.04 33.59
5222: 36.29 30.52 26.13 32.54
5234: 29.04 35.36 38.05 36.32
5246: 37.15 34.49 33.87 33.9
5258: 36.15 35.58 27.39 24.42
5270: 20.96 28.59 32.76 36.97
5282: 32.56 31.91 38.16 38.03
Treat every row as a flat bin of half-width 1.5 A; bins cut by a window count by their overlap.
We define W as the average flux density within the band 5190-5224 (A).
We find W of 28.2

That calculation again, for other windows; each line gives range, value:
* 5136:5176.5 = 24.3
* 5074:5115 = 27.9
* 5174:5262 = 29.1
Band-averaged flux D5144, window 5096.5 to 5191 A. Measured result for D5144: 25.1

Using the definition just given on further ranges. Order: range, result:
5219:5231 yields 31.5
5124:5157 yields 26.4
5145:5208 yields 23.8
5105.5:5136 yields 27.6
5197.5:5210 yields 25.4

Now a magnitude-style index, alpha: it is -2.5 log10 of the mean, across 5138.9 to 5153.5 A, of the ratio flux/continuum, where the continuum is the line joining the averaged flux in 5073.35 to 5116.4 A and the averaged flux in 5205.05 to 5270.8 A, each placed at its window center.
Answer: 0.127 mag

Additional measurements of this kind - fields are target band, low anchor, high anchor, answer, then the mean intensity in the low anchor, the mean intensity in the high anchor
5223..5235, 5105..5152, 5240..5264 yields 0.13 mag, 27.2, 35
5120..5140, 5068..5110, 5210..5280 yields 0.07 mag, 28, 32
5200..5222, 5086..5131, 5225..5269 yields 0.13 mag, 28.1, 32.7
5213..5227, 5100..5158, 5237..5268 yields -0.01 mag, 27.1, 34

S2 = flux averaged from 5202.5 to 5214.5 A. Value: 23.6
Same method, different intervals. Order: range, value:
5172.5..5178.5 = 18.3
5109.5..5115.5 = 27.8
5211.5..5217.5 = 31.6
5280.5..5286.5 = 32.2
